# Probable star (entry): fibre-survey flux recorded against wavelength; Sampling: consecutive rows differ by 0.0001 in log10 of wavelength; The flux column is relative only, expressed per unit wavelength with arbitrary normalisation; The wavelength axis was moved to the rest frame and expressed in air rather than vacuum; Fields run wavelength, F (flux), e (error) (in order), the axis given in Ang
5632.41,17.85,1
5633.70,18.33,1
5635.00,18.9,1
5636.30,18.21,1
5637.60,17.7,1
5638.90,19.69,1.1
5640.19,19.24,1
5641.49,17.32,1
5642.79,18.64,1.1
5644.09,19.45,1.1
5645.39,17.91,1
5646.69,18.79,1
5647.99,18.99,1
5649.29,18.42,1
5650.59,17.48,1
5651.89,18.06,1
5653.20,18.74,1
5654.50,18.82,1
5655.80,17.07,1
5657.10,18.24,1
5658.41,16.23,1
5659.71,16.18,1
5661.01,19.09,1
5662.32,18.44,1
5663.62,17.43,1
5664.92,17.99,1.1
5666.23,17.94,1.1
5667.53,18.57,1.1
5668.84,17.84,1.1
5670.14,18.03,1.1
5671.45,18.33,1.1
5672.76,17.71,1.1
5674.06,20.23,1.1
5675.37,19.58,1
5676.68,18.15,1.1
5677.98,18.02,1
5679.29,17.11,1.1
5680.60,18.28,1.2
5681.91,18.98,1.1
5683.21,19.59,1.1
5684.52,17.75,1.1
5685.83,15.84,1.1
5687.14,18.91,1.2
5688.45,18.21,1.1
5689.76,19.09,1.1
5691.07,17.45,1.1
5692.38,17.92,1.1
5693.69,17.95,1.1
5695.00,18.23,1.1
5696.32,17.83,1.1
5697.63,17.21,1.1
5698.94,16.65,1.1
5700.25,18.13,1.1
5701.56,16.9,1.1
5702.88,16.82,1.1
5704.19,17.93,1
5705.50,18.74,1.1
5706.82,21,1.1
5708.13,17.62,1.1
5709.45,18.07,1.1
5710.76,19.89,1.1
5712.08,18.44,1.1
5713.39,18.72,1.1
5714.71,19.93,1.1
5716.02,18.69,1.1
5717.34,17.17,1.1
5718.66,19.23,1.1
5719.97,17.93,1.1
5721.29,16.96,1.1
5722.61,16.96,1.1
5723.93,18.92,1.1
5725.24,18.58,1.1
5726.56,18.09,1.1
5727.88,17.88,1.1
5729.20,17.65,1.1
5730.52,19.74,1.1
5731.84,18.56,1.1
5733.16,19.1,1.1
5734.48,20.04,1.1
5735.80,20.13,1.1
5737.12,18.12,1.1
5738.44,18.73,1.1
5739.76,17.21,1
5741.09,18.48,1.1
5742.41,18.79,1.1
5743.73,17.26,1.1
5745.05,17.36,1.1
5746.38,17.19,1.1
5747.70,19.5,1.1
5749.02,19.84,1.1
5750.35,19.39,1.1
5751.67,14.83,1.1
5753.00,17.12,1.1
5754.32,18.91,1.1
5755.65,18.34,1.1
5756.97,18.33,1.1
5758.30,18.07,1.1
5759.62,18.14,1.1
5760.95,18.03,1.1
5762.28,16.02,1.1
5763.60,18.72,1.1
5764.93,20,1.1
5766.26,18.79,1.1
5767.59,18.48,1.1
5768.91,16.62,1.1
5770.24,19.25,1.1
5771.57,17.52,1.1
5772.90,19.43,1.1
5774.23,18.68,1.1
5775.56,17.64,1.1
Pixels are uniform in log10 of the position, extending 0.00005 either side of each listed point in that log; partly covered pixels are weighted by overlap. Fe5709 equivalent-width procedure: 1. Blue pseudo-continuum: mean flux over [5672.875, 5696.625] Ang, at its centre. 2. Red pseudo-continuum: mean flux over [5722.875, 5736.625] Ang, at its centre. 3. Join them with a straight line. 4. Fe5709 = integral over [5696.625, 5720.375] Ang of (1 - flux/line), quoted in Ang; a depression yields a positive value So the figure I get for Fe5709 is 0.4 Ang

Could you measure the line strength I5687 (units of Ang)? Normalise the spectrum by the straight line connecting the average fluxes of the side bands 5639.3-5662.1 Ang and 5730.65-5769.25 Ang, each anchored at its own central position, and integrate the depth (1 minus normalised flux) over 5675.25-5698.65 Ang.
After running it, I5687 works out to 0.2 Ang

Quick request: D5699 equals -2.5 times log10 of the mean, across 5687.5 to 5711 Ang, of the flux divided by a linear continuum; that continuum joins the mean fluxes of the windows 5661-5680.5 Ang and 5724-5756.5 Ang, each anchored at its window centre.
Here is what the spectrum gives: 0.01 mag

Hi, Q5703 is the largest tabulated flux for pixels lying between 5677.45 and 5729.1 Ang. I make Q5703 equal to 21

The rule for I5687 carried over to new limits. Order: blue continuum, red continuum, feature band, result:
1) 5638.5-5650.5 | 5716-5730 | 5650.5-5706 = 1.1 Ang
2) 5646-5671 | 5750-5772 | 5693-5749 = -0.9 Ang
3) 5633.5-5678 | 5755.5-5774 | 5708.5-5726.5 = -0.1 Ang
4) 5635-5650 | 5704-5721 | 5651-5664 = 0.5 Ang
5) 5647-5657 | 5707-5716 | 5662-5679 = 0.1 Ang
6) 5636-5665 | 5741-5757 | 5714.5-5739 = -0.6 Ang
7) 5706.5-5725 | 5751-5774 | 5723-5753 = -0.2 Ang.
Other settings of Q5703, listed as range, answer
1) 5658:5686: 20.23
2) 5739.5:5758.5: 19.84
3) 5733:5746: 20.13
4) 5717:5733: 19.74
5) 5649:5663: 19.09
